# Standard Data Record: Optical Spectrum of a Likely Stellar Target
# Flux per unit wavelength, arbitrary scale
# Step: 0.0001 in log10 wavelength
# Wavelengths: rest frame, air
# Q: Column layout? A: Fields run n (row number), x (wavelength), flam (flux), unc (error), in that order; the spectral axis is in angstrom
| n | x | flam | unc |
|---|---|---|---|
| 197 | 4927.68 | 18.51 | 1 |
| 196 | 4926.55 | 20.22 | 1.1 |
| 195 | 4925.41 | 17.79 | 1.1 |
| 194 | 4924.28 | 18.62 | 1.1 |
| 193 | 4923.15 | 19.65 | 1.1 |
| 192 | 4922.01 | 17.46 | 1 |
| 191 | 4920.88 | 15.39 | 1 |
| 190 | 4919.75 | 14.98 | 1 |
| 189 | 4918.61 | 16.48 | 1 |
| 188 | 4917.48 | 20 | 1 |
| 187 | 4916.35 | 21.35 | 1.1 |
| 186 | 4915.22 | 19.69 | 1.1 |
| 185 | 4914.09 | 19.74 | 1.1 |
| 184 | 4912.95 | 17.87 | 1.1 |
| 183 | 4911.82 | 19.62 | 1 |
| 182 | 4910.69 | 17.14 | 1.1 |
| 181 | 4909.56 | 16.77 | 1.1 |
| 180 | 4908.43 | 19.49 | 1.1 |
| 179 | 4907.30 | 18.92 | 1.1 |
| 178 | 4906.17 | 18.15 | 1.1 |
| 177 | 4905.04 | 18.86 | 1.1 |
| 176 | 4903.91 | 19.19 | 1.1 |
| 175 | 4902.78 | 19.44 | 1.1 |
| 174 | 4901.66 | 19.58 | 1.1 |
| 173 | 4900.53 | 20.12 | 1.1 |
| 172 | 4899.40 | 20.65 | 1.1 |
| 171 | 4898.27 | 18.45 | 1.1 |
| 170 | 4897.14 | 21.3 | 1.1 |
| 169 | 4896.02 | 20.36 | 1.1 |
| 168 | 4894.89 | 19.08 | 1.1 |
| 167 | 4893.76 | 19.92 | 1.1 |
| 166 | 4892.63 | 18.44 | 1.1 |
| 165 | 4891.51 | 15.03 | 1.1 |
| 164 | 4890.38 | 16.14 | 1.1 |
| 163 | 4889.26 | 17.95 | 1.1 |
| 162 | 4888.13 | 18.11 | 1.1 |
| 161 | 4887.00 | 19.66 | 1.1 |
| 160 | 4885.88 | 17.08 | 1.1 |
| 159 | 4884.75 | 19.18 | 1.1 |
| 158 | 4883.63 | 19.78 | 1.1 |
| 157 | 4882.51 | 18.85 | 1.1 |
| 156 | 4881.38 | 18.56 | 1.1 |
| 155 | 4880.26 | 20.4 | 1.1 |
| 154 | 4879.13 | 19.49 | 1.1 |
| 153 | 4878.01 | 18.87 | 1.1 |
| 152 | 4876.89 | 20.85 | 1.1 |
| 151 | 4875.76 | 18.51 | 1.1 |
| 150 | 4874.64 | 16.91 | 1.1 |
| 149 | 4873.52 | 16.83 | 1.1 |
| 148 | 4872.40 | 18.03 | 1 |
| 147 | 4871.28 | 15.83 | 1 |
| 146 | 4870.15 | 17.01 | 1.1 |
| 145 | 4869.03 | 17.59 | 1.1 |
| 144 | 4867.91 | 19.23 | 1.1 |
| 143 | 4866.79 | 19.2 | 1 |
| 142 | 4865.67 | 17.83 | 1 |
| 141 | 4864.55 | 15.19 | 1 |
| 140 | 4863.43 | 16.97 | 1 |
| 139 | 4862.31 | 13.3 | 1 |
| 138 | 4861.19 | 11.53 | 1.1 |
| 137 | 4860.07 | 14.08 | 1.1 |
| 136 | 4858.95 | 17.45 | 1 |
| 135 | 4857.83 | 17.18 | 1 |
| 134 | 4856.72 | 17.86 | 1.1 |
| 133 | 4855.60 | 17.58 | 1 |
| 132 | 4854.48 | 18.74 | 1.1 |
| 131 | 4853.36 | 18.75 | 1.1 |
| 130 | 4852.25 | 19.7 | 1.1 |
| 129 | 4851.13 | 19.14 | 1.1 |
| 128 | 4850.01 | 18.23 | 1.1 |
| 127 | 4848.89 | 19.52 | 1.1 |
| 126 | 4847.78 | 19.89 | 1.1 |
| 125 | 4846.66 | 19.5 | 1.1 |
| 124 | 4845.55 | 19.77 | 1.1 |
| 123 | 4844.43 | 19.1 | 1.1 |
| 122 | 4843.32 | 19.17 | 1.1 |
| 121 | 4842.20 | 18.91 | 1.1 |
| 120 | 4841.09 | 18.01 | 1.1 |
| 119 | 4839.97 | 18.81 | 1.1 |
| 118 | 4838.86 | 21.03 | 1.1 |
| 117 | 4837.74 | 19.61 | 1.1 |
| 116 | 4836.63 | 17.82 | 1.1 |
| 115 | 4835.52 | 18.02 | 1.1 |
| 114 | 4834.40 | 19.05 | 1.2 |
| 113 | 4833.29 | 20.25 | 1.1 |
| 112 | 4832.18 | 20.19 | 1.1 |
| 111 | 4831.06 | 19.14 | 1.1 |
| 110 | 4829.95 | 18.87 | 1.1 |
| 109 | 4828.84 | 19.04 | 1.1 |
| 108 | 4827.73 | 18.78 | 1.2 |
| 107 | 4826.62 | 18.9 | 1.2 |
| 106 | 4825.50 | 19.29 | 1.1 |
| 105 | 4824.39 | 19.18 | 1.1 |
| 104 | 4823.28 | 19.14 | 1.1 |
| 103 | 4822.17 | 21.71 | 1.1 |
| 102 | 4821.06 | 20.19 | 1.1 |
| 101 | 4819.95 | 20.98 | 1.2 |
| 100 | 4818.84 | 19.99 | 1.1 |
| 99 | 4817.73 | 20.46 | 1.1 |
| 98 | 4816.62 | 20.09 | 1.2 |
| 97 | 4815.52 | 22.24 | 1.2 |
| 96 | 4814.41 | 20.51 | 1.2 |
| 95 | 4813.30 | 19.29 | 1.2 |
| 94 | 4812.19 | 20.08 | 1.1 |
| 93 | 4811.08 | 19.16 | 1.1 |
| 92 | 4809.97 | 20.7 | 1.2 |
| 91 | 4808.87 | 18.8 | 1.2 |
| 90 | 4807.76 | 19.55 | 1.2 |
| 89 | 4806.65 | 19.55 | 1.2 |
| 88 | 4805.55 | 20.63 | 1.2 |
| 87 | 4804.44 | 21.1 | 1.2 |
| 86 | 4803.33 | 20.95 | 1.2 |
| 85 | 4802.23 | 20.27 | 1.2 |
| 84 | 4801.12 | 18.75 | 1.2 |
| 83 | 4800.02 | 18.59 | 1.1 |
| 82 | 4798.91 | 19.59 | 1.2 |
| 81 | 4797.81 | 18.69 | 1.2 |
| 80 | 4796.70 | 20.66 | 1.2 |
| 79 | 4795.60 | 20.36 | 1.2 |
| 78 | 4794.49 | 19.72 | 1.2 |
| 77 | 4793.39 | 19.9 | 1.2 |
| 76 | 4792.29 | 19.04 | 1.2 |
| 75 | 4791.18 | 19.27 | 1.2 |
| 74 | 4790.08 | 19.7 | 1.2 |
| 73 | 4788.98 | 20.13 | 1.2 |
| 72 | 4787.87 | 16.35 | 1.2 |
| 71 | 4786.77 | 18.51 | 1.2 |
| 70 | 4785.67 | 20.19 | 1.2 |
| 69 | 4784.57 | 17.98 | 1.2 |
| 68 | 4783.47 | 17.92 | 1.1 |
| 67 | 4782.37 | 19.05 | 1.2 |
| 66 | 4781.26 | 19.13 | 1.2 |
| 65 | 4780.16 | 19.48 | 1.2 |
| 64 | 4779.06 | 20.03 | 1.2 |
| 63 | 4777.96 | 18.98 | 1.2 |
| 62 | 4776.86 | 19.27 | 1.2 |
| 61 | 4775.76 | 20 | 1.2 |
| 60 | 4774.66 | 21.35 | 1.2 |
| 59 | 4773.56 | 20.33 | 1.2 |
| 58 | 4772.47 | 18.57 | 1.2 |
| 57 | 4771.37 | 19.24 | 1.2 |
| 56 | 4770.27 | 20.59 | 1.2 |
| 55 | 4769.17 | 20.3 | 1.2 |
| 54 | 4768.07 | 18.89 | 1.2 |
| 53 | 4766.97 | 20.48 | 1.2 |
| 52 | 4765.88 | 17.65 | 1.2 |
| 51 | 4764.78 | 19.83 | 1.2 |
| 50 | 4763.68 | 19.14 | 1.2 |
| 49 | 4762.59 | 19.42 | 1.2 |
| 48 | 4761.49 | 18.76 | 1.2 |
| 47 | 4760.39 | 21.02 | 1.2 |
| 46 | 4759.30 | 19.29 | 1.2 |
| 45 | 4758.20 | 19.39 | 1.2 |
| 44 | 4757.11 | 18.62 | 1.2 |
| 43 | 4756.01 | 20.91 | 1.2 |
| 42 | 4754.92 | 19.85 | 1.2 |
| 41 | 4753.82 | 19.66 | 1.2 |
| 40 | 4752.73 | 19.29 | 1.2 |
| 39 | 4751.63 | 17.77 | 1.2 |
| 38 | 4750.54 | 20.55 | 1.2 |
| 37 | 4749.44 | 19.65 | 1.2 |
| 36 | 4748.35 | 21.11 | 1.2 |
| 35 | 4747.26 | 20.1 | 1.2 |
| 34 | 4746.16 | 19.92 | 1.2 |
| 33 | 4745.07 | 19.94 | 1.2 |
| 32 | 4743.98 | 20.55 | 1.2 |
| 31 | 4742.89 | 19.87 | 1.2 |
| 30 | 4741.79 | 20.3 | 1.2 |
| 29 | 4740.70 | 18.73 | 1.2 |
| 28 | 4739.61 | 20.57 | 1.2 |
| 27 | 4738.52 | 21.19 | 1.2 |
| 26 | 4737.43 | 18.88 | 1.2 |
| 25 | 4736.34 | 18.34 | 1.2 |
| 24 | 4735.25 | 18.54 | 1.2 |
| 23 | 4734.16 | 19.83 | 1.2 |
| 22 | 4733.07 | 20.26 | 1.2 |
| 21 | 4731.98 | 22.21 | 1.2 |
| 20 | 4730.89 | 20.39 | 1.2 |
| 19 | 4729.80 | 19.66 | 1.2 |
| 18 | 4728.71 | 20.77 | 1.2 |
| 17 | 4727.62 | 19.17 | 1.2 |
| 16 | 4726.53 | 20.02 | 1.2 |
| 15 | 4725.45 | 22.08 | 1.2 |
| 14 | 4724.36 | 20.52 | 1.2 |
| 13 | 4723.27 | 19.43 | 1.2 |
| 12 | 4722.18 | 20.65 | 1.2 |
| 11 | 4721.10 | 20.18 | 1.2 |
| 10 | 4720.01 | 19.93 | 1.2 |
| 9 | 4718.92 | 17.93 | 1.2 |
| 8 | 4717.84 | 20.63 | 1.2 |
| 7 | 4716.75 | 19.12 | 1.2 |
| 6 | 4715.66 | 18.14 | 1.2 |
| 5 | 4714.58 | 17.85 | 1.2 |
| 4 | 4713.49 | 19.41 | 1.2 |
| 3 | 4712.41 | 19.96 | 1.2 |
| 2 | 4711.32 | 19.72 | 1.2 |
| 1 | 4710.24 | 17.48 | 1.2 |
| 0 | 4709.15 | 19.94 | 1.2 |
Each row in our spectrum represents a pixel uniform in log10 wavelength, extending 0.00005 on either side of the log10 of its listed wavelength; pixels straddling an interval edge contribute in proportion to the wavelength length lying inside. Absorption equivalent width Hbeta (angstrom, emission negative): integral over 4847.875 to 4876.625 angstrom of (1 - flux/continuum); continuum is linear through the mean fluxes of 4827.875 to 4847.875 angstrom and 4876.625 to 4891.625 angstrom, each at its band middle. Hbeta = 2.3 angstrom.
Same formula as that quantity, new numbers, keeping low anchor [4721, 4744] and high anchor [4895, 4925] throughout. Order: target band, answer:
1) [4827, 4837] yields 0.2 angstrom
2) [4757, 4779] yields 0.3 angstrom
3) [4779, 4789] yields 0.5 angstrom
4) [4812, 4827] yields -0.5 angstrom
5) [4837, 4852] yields 0.0 angstrom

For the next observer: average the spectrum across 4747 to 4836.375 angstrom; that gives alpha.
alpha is 19.6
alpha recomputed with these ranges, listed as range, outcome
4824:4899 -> 18.4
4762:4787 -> 19.4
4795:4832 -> 19.9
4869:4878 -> 17.8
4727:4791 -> 19.6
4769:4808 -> 19.5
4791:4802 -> 19.5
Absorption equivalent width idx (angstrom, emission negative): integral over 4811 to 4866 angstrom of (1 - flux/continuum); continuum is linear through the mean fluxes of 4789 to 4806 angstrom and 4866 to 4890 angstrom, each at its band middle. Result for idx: 1.0 angstrom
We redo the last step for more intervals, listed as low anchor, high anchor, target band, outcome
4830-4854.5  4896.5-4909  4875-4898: 0.7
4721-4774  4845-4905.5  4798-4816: -0.8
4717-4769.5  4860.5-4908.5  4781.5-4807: -0.2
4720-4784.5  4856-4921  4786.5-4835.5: -1.6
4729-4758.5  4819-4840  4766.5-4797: 0.4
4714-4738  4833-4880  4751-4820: -2.2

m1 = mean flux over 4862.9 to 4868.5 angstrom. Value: 17.7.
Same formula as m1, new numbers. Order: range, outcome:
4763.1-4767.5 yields 19.3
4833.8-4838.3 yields 18.6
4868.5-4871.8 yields 16.8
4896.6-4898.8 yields 19.9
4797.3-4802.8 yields 19.2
